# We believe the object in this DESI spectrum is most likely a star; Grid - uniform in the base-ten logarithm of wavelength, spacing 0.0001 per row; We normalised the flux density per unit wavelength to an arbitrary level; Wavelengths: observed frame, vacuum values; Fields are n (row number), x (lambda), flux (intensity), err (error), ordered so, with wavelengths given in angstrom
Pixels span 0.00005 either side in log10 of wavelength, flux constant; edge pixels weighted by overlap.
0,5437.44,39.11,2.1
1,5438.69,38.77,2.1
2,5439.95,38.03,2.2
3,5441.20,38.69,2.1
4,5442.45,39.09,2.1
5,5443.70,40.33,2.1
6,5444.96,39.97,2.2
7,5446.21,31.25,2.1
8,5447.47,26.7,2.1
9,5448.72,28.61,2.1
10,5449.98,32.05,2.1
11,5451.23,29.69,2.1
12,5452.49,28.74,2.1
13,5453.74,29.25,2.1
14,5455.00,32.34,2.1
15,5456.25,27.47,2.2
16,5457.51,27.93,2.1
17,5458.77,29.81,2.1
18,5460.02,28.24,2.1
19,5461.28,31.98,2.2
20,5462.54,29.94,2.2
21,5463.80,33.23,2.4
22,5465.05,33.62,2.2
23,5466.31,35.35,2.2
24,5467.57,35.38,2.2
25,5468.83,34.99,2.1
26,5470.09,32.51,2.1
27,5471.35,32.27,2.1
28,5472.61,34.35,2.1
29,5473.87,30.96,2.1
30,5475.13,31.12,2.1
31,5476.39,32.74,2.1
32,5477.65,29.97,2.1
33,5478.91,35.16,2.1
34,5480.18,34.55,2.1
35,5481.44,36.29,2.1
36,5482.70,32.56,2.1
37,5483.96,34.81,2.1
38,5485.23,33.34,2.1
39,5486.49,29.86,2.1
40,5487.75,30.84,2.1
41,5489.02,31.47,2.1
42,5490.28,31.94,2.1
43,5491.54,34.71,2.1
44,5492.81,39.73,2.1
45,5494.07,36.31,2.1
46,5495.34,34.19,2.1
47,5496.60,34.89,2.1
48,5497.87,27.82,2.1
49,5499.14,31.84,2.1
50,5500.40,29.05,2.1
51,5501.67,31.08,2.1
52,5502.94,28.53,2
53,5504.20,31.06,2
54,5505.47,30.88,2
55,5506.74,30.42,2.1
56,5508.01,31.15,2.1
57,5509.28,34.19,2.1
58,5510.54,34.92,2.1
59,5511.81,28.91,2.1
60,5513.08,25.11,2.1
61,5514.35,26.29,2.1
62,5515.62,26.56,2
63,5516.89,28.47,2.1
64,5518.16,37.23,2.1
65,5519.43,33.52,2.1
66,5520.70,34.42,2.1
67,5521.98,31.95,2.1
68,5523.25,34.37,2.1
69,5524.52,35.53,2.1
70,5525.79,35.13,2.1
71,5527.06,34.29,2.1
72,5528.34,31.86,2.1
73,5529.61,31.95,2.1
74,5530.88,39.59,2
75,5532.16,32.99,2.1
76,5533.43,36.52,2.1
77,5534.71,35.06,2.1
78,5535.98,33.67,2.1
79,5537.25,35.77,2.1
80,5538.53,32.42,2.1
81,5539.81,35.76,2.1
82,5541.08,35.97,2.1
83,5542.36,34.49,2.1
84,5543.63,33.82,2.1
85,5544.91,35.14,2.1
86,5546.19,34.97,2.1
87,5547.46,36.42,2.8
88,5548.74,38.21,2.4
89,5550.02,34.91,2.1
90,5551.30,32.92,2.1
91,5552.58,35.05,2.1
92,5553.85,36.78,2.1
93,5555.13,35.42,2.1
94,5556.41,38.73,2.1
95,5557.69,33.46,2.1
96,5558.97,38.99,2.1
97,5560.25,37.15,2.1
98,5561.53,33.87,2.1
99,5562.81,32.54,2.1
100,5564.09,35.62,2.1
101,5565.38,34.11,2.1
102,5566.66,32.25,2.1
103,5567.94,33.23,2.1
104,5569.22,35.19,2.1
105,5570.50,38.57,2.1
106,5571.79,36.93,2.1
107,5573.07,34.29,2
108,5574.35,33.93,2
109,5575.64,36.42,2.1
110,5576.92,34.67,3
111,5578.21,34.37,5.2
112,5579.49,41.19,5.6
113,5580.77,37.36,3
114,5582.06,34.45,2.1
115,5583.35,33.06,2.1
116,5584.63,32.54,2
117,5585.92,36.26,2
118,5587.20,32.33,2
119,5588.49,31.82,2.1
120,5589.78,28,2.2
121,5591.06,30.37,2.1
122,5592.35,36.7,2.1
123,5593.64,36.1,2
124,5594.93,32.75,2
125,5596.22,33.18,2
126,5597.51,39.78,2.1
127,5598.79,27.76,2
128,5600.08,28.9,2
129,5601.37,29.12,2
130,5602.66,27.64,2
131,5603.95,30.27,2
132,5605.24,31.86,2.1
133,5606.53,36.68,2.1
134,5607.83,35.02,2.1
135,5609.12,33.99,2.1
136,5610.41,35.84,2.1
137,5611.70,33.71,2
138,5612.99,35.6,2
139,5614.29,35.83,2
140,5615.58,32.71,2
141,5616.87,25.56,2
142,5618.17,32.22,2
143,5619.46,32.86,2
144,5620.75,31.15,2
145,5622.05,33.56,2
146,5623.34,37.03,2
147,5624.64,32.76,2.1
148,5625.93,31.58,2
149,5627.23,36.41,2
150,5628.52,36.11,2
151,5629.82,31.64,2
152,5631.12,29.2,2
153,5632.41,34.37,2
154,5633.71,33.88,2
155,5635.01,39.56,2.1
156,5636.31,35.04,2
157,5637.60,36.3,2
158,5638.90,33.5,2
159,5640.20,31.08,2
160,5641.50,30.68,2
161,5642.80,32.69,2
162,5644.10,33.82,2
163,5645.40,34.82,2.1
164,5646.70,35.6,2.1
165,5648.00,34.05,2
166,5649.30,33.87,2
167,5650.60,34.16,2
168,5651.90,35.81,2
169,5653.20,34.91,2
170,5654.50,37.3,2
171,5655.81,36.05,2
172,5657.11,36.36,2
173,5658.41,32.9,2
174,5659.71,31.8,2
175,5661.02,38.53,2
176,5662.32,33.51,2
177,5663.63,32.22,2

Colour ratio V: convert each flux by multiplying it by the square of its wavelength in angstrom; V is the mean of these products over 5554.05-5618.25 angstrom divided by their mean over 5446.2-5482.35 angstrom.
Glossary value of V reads 1.1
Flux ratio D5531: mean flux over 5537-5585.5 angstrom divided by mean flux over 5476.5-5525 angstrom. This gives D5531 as 1.10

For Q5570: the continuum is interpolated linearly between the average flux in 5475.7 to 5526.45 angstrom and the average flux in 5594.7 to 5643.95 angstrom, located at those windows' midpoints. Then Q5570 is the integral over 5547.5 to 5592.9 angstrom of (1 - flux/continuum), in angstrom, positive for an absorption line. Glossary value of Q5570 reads -3.0 angstrom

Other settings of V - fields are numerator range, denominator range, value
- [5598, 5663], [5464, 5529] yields 1.08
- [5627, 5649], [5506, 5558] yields 1.05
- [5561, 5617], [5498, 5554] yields 1.04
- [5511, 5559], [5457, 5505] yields 1.07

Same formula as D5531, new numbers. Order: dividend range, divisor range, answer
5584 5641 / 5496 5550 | 1.01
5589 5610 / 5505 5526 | 1.02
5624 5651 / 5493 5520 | 1.09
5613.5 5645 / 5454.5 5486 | 1.03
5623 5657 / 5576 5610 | 1.03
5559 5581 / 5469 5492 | 1.08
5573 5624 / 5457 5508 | 1.03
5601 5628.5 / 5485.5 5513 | 1.03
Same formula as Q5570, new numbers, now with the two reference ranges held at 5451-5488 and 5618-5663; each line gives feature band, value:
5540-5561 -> -1.74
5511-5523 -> 0.79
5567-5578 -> -0.65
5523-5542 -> -1.11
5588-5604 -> 0.87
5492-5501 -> -0.30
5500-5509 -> 0.54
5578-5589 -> -0.47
